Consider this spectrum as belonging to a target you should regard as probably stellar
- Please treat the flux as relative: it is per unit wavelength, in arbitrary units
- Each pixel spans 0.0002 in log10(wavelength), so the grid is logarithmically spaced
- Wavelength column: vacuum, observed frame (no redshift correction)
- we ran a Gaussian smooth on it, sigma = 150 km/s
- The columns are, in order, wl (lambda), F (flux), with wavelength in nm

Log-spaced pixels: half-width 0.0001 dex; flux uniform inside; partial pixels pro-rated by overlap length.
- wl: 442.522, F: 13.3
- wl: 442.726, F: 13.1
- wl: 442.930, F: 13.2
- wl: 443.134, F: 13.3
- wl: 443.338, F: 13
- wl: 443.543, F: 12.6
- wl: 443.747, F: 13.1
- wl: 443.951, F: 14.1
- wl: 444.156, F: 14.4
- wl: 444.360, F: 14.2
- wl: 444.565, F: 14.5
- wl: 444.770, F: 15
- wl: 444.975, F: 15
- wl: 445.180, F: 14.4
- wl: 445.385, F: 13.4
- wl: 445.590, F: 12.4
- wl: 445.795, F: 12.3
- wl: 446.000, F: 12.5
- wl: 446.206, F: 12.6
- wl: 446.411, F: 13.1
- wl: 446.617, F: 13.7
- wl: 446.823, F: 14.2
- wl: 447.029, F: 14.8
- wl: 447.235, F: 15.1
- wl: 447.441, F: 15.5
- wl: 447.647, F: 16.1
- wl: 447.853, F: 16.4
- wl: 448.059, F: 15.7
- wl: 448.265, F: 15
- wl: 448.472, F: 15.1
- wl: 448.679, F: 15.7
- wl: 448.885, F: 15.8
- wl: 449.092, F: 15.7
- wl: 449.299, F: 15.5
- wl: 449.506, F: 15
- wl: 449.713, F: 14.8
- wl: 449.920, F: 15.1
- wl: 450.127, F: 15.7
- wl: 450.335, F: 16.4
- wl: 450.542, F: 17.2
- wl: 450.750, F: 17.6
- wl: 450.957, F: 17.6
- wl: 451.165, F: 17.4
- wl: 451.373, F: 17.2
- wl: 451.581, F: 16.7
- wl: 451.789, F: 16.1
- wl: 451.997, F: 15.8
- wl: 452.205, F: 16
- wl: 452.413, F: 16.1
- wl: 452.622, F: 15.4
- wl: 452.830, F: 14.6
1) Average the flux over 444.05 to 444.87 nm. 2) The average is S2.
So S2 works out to 14.5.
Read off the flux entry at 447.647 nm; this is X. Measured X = 16.1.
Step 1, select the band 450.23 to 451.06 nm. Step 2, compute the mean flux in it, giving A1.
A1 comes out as 17.2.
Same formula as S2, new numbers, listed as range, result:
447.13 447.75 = 15.6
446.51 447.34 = 14.4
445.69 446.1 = 12.4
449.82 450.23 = 15.4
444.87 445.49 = 14.3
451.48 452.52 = 16.1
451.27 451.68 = 16.9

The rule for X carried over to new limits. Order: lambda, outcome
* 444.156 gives 14.4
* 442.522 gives 13.3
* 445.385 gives 13.4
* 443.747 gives 13.1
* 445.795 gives 12.3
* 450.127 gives 15.7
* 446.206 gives 12.6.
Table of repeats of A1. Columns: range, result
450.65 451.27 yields 17.5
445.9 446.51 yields 12.7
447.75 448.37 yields 15.7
